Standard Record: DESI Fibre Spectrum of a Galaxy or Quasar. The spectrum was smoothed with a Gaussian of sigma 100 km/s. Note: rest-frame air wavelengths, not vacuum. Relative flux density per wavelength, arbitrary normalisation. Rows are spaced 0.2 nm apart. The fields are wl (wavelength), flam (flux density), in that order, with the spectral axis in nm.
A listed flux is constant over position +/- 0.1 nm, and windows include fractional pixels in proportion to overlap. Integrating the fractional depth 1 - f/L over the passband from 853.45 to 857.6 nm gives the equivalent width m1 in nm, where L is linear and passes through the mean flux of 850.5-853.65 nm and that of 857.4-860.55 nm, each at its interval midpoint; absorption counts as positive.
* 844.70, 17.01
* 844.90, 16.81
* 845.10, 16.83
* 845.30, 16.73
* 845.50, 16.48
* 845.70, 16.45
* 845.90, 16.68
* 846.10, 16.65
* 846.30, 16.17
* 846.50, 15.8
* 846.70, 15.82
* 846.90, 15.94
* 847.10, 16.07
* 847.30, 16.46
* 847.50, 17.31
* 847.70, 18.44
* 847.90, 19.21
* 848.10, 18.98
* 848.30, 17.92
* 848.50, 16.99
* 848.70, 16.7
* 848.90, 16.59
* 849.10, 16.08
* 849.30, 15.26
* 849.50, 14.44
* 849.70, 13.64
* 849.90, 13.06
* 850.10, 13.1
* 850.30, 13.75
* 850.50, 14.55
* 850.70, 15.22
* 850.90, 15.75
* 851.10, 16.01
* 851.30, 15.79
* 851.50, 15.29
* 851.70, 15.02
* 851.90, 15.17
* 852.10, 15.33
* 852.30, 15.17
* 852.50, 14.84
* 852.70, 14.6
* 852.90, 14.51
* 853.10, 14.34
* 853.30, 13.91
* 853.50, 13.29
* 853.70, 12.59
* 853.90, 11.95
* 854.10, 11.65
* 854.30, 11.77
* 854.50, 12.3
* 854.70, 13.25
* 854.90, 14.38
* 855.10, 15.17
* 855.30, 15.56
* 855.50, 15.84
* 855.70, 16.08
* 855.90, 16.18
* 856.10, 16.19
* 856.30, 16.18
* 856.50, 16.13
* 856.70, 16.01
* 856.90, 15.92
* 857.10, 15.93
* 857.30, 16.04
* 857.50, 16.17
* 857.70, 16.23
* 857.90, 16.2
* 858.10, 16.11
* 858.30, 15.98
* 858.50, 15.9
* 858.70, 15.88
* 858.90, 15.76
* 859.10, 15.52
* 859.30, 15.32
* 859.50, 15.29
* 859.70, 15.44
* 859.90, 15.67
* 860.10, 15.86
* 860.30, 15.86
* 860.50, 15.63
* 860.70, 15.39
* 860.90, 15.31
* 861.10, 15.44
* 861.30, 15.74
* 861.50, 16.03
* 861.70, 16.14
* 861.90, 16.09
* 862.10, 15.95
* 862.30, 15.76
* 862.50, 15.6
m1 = 0.18 nm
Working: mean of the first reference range 14.9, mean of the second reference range 15.8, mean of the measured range 14.7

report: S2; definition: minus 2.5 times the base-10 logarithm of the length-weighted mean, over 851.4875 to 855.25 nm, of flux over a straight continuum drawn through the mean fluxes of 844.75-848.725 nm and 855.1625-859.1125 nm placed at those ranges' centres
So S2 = 0.17 mag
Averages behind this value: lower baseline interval 16.9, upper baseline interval 16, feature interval 13.9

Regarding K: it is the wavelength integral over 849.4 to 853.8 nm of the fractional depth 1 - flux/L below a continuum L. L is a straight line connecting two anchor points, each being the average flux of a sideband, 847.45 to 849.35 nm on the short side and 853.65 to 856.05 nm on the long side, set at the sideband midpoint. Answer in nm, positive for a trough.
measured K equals 0.32 nm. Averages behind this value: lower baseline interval 17.4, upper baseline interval 14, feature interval 14.5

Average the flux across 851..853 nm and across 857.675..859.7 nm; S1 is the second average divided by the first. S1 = 1.04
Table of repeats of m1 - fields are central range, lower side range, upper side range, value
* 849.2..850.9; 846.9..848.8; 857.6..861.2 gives 0.29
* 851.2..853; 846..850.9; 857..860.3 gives 0.10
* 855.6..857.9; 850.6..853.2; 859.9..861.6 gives -0.10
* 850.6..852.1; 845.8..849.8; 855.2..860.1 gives 0.08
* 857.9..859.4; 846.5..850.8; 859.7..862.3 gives 0.00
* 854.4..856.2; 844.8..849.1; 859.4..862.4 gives 0.13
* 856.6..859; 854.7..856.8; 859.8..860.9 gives -0.06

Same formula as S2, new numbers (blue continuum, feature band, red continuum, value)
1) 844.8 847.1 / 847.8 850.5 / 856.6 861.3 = 0.03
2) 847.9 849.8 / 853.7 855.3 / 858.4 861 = 0.22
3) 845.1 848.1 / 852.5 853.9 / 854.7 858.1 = 0.17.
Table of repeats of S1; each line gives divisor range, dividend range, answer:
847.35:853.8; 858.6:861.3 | 1.01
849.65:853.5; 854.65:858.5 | 1.08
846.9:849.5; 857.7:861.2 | 0.92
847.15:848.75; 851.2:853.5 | 0.84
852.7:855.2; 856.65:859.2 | 1.20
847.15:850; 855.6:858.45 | 0.98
